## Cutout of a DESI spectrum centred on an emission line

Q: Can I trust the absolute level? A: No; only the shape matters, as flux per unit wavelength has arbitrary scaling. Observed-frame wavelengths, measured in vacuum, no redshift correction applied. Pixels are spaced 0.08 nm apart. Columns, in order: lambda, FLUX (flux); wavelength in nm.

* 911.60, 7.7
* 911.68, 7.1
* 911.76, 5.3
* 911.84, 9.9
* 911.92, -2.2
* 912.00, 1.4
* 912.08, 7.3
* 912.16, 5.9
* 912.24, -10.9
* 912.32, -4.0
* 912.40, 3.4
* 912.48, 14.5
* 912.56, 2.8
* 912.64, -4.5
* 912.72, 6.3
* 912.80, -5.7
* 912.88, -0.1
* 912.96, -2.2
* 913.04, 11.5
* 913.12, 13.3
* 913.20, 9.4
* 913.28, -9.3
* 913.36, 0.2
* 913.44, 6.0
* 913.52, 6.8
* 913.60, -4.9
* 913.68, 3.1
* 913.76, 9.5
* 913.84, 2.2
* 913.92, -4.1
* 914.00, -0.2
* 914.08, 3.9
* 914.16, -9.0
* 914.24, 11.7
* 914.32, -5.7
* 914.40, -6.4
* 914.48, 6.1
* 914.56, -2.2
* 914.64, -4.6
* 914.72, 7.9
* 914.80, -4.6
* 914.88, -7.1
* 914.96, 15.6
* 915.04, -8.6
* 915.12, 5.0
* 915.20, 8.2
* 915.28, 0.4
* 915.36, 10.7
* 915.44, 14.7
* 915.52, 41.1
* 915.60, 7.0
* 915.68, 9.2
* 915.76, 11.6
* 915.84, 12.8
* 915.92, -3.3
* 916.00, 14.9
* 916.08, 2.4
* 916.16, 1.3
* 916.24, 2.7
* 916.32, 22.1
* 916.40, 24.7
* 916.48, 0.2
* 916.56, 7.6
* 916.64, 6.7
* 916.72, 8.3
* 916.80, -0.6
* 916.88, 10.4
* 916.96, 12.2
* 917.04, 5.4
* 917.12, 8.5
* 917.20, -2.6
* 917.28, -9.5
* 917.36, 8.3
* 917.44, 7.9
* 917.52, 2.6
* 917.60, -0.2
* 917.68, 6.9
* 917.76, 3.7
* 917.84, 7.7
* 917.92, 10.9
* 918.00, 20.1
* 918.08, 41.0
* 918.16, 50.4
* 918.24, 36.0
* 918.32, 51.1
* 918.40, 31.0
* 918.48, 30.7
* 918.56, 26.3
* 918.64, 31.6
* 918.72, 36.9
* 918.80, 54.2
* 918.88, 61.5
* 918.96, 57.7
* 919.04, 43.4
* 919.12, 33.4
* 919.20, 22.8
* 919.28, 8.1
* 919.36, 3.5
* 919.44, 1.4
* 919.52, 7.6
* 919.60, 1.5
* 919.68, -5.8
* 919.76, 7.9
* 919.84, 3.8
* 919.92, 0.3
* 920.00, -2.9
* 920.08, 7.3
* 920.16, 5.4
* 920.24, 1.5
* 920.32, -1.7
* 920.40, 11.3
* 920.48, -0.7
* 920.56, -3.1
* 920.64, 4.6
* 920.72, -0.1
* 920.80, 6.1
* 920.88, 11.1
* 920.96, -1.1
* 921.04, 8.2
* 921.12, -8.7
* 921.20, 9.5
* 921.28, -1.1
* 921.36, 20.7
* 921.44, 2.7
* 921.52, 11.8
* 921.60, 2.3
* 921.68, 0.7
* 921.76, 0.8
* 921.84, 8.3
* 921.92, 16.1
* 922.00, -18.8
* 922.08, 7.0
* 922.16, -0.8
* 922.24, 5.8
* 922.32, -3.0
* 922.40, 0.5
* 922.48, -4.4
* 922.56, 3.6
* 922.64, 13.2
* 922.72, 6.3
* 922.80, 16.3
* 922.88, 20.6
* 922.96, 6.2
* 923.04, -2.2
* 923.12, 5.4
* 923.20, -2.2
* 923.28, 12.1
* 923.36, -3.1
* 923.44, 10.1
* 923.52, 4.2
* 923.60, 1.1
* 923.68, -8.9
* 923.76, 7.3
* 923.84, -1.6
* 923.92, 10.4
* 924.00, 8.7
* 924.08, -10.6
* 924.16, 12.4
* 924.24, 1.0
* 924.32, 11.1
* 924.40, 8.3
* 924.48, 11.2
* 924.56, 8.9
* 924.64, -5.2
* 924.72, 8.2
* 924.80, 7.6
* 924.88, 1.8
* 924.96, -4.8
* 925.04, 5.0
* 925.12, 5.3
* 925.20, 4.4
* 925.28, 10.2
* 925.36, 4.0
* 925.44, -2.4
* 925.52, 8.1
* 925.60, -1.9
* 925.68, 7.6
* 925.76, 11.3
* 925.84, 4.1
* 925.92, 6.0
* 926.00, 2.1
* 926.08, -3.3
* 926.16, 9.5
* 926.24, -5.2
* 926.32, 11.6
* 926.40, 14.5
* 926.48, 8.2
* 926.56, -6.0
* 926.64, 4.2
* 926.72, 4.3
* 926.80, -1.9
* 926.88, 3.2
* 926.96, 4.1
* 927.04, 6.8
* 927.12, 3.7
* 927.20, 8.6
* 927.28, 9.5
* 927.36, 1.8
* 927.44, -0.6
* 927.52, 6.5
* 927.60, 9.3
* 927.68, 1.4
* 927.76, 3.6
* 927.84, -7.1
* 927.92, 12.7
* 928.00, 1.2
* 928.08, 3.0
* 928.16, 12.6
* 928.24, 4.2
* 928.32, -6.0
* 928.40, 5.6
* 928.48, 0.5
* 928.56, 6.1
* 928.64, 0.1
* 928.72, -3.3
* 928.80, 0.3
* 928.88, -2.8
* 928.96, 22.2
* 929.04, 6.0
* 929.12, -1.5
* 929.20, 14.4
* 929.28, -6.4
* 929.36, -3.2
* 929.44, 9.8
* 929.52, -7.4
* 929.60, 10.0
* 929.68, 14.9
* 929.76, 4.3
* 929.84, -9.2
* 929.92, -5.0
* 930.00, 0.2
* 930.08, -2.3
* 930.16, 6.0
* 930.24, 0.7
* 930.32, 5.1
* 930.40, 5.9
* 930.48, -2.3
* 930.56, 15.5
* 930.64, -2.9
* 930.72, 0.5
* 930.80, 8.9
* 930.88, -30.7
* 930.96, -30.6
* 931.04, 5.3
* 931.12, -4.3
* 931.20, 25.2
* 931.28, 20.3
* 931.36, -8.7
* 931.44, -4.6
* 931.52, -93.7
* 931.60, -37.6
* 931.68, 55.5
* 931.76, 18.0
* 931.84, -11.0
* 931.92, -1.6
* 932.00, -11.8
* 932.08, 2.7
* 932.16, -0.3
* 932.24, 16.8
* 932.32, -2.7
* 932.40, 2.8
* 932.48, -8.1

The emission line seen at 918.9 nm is [O II]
